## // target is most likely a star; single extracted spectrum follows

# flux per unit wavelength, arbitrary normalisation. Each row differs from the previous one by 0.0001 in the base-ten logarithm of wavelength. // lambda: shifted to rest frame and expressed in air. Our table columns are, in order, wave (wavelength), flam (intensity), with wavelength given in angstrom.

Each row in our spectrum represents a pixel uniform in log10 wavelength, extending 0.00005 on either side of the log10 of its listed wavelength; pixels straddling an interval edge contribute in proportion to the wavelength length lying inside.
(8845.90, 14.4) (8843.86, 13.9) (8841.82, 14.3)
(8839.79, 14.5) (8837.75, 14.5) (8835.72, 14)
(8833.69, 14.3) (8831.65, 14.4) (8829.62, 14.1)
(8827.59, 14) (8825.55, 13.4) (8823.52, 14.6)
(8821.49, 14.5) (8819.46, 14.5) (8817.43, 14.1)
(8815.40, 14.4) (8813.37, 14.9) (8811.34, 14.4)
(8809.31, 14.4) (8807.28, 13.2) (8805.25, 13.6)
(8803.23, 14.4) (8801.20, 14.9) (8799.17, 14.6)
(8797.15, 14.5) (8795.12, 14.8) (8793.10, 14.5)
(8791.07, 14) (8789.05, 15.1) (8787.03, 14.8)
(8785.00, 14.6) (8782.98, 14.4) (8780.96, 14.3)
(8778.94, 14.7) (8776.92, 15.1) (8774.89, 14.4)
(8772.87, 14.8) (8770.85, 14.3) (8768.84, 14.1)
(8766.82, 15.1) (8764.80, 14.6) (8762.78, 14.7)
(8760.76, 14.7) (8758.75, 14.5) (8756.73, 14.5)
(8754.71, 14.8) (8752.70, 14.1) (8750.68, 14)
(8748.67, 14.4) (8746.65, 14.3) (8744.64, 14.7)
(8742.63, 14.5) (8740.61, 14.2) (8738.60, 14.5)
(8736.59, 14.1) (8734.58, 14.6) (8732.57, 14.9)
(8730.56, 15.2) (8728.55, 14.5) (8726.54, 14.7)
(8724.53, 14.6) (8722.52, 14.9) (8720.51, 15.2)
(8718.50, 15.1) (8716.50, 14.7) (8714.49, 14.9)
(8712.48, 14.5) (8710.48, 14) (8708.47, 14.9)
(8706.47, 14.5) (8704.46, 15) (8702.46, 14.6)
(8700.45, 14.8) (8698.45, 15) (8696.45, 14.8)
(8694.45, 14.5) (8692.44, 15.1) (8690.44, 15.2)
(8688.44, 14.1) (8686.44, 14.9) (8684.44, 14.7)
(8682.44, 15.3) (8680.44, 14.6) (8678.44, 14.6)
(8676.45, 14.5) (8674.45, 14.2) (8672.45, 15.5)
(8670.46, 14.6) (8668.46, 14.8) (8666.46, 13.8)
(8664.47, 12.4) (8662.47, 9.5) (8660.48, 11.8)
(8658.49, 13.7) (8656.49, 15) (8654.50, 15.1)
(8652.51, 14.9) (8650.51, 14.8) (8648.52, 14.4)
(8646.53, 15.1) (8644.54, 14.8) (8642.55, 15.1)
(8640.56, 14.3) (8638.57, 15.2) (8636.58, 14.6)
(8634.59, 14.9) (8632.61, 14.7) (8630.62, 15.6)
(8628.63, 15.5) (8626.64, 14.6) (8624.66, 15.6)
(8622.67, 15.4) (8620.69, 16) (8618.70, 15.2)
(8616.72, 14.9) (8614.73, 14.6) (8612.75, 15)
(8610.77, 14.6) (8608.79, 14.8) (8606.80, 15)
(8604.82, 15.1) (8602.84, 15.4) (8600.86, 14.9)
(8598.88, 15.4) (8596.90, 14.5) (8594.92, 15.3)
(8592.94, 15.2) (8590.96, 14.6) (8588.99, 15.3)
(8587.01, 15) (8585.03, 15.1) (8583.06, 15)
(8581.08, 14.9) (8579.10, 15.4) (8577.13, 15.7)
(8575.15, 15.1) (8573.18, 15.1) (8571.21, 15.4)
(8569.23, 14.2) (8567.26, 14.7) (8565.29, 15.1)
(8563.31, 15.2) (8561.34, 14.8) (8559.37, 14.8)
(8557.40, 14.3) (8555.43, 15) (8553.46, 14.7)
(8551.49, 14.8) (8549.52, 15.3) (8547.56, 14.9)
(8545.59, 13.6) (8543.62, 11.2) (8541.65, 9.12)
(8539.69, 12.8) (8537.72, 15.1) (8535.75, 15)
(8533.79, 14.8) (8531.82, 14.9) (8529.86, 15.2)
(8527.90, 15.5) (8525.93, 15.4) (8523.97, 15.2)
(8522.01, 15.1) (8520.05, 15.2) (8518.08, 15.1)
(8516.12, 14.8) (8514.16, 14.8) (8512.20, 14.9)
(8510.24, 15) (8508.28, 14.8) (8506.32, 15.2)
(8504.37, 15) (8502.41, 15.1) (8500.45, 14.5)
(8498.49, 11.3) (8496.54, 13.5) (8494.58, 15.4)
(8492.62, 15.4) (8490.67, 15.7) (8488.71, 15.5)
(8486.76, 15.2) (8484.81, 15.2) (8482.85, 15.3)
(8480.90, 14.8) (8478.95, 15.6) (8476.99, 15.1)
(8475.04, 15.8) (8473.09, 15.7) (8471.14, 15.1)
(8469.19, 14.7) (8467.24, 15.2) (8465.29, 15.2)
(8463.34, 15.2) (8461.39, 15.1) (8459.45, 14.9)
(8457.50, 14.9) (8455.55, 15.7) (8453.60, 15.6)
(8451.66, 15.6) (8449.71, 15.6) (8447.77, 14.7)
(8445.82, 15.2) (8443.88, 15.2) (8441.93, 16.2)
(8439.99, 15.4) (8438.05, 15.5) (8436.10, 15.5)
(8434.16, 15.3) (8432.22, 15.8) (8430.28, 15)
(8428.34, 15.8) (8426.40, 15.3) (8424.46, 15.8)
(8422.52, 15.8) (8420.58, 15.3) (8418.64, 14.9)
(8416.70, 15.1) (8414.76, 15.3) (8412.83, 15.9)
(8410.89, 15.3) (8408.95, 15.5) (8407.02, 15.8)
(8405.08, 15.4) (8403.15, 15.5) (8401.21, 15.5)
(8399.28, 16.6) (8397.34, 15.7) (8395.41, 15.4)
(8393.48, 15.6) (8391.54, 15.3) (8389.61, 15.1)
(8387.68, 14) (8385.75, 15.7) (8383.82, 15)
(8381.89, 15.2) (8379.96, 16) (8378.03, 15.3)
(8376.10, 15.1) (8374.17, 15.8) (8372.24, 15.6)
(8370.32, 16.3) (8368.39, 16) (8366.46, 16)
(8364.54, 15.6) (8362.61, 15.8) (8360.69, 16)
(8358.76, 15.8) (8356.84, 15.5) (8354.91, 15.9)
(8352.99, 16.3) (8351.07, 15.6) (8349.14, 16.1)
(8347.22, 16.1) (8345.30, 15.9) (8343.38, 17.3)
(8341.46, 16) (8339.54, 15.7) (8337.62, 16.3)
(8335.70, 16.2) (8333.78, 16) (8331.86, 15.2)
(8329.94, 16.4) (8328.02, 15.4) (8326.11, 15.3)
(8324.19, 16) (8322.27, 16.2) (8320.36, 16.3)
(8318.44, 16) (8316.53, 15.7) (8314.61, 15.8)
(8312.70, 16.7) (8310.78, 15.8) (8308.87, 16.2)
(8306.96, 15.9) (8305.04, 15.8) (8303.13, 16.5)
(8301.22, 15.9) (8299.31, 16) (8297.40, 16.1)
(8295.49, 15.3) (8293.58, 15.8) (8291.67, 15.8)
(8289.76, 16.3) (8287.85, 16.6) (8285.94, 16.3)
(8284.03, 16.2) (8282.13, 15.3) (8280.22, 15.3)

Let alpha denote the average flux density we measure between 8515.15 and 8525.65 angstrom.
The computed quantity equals 15.1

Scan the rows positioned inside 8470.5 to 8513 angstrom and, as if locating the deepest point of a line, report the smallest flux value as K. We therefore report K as 11.3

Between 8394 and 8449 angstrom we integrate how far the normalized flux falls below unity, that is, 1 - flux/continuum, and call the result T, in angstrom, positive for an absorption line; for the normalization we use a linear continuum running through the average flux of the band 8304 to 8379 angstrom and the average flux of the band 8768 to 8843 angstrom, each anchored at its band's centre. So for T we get 0.6 angstrom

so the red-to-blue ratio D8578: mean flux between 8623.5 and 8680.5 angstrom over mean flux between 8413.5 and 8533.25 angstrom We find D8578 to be 0.95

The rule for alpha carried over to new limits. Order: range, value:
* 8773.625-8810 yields 14.5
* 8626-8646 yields 14.9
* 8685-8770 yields 14.6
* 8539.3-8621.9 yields 14.7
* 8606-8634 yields 15.1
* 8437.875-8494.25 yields 15.3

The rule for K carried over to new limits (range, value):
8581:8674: 9.5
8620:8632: 14.6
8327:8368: 15.2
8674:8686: 14.2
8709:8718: 14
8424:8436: 15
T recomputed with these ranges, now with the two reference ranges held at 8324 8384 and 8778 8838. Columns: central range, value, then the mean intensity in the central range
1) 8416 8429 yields 0.16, 15.4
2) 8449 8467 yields 0.23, 15.3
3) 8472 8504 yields 0.96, 14.9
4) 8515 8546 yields 2.04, 14.3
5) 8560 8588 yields 0.15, 15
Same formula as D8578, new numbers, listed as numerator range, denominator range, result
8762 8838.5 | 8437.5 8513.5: 0.96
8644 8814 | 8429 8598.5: 0.97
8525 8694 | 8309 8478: 0.94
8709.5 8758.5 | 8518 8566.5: 1.01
